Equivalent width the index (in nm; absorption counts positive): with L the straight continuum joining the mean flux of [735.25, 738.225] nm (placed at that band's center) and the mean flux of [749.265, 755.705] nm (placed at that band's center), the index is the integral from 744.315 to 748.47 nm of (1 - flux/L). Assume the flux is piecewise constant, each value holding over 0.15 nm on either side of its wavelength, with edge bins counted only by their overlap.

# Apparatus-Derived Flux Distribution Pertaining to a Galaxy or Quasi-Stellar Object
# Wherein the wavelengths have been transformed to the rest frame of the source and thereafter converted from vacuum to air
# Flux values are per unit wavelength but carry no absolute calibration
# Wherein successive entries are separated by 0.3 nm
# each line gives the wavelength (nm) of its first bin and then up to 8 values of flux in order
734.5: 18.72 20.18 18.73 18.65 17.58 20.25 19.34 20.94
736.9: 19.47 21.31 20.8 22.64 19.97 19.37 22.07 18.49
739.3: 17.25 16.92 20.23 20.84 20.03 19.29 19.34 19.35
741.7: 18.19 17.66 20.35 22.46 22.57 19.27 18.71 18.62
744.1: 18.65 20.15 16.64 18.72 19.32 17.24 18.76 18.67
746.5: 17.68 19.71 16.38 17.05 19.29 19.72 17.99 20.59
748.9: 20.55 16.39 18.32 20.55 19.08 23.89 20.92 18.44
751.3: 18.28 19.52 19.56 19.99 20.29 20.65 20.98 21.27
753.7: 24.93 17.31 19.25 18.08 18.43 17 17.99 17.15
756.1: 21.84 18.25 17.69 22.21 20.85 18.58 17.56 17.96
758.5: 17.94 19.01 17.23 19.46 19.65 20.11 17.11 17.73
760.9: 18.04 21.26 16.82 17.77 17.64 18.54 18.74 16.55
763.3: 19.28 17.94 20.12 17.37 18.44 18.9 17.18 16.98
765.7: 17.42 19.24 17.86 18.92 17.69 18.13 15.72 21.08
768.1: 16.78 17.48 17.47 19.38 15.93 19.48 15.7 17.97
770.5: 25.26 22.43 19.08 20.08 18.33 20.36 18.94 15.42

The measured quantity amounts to 0.31 nm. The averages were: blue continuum 20.1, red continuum 19.7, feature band 18.4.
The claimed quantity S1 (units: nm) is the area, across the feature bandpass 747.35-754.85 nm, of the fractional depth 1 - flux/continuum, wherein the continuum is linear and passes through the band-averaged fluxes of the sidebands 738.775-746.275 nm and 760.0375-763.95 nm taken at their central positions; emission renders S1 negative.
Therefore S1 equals -0.39 nm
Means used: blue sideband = 19.1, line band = 19.7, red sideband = 18.3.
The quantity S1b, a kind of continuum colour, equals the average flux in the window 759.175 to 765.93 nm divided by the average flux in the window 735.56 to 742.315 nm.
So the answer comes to 0.93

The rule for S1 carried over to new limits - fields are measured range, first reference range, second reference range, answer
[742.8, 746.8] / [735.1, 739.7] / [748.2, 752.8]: 0.17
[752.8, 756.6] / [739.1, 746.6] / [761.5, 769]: -0.18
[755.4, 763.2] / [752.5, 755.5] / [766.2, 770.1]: 0.16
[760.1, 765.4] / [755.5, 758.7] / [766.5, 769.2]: 0.08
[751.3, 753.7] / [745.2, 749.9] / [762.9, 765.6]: -0.26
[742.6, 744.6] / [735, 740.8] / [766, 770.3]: -0.04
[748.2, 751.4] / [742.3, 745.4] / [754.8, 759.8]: -0.07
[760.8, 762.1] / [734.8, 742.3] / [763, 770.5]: 0.00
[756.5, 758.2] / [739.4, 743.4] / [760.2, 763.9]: -0.06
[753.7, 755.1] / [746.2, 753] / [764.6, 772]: 0.01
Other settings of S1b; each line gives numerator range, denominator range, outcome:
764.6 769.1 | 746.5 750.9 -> 0.94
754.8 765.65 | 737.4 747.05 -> 0.96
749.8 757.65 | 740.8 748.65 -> 1.04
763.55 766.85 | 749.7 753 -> 0.91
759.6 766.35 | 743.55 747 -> 0.99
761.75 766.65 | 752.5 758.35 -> 0.94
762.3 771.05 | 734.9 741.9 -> 0.94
